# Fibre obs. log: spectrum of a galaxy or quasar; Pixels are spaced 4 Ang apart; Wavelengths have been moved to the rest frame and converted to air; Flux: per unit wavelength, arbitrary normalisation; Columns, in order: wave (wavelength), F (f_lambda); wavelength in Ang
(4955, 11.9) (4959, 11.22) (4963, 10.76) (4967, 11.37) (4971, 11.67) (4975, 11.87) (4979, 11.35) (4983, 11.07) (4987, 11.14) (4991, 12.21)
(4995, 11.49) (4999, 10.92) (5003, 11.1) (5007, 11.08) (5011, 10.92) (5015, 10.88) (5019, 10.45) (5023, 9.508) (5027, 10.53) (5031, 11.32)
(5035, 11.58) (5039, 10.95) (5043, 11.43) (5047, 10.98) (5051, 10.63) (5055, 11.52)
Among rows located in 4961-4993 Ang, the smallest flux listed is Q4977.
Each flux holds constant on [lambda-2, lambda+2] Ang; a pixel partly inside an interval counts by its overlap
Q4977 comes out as 10.76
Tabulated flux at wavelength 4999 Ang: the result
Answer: 10.92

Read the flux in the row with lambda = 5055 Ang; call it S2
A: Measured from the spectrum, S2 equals 11.52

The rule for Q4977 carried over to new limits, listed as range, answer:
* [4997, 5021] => 10.45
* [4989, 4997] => 11.49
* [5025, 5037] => 10.53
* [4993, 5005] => 10.92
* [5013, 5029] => 9.508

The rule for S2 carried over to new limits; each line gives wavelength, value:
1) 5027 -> 10.53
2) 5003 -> 11.1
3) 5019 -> 10.45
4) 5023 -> 9.508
